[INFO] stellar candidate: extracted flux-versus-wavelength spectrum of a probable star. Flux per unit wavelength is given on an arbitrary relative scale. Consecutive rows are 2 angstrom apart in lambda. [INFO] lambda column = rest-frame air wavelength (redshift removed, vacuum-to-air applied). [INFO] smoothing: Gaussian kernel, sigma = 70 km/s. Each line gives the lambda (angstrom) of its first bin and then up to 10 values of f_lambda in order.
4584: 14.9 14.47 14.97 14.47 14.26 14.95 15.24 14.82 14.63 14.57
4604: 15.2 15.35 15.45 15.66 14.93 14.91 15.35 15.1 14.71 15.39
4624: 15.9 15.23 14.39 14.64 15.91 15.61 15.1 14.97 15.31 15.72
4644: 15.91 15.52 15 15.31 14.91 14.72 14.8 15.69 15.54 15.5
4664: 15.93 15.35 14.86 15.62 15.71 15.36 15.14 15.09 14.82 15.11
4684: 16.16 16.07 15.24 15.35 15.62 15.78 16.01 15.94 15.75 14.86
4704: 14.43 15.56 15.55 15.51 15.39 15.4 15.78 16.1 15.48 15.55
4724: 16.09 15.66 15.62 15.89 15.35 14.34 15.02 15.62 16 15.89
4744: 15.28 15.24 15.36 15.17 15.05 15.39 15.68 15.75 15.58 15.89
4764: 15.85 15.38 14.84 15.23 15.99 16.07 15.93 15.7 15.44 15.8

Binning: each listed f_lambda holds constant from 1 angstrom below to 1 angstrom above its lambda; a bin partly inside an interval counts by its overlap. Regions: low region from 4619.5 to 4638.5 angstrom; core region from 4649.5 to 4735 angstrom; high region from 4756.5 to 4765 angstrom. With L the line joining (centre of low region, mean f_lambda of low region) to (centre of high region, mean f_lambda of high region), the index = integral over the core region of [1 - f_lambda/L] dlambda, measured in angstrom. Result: 0.2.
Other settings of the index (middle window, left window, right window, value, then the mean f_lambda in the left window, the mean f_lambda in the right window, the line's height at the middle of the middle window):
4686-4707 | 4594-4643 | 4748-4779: -0.1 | 15.2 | 15.6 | 15.4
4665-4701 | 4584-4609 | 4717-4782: -0.6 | 14.9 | 15.5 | 15.3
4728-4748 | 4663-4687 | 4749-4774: 0.1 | 15.4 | 15.5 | 15.5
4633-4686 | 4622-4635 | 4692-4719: 0.1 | 15.3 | 15.5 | 15.4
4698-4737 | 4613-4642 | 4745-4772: -0.2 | 15.2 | 15.4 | 15.4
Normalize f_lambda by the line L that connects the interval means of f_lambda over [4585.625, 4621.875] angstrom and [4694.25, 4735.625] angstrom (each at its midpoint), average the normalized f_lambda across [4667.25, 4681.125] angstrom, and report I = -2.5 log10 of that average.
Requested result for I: 0.005 mag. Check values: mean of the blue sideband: 15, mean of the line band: 15.2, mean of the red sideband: 15.5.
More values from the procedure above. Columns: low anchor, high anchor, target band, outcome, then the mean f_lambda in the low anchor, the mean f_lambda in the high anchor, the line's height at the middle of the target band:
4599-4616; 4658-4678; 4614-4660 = 0.00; 15.1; 15.4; 15.3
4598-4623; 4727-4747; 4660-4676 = -0.02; 15.1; 15.4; 15.2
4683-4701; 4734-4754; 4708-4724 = 0.00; 15.8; 15.3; 15.6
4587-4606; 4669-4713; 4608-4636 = -0.02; 14.8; 15.5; 15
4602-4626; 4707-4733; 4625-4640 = 0.01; 15.2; 15.6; 15.3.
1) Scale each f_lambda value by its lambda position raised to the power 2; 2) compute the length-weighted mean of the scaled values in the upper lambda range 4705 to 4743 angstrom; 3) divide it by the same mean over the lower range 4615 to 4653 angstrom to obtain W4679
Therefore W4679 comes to 1.06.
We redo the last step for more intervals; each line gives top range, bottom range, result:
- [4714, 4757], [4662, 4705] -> 1.03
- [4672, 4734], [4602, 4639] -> 1.06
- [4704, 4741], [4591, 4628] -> 1.08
